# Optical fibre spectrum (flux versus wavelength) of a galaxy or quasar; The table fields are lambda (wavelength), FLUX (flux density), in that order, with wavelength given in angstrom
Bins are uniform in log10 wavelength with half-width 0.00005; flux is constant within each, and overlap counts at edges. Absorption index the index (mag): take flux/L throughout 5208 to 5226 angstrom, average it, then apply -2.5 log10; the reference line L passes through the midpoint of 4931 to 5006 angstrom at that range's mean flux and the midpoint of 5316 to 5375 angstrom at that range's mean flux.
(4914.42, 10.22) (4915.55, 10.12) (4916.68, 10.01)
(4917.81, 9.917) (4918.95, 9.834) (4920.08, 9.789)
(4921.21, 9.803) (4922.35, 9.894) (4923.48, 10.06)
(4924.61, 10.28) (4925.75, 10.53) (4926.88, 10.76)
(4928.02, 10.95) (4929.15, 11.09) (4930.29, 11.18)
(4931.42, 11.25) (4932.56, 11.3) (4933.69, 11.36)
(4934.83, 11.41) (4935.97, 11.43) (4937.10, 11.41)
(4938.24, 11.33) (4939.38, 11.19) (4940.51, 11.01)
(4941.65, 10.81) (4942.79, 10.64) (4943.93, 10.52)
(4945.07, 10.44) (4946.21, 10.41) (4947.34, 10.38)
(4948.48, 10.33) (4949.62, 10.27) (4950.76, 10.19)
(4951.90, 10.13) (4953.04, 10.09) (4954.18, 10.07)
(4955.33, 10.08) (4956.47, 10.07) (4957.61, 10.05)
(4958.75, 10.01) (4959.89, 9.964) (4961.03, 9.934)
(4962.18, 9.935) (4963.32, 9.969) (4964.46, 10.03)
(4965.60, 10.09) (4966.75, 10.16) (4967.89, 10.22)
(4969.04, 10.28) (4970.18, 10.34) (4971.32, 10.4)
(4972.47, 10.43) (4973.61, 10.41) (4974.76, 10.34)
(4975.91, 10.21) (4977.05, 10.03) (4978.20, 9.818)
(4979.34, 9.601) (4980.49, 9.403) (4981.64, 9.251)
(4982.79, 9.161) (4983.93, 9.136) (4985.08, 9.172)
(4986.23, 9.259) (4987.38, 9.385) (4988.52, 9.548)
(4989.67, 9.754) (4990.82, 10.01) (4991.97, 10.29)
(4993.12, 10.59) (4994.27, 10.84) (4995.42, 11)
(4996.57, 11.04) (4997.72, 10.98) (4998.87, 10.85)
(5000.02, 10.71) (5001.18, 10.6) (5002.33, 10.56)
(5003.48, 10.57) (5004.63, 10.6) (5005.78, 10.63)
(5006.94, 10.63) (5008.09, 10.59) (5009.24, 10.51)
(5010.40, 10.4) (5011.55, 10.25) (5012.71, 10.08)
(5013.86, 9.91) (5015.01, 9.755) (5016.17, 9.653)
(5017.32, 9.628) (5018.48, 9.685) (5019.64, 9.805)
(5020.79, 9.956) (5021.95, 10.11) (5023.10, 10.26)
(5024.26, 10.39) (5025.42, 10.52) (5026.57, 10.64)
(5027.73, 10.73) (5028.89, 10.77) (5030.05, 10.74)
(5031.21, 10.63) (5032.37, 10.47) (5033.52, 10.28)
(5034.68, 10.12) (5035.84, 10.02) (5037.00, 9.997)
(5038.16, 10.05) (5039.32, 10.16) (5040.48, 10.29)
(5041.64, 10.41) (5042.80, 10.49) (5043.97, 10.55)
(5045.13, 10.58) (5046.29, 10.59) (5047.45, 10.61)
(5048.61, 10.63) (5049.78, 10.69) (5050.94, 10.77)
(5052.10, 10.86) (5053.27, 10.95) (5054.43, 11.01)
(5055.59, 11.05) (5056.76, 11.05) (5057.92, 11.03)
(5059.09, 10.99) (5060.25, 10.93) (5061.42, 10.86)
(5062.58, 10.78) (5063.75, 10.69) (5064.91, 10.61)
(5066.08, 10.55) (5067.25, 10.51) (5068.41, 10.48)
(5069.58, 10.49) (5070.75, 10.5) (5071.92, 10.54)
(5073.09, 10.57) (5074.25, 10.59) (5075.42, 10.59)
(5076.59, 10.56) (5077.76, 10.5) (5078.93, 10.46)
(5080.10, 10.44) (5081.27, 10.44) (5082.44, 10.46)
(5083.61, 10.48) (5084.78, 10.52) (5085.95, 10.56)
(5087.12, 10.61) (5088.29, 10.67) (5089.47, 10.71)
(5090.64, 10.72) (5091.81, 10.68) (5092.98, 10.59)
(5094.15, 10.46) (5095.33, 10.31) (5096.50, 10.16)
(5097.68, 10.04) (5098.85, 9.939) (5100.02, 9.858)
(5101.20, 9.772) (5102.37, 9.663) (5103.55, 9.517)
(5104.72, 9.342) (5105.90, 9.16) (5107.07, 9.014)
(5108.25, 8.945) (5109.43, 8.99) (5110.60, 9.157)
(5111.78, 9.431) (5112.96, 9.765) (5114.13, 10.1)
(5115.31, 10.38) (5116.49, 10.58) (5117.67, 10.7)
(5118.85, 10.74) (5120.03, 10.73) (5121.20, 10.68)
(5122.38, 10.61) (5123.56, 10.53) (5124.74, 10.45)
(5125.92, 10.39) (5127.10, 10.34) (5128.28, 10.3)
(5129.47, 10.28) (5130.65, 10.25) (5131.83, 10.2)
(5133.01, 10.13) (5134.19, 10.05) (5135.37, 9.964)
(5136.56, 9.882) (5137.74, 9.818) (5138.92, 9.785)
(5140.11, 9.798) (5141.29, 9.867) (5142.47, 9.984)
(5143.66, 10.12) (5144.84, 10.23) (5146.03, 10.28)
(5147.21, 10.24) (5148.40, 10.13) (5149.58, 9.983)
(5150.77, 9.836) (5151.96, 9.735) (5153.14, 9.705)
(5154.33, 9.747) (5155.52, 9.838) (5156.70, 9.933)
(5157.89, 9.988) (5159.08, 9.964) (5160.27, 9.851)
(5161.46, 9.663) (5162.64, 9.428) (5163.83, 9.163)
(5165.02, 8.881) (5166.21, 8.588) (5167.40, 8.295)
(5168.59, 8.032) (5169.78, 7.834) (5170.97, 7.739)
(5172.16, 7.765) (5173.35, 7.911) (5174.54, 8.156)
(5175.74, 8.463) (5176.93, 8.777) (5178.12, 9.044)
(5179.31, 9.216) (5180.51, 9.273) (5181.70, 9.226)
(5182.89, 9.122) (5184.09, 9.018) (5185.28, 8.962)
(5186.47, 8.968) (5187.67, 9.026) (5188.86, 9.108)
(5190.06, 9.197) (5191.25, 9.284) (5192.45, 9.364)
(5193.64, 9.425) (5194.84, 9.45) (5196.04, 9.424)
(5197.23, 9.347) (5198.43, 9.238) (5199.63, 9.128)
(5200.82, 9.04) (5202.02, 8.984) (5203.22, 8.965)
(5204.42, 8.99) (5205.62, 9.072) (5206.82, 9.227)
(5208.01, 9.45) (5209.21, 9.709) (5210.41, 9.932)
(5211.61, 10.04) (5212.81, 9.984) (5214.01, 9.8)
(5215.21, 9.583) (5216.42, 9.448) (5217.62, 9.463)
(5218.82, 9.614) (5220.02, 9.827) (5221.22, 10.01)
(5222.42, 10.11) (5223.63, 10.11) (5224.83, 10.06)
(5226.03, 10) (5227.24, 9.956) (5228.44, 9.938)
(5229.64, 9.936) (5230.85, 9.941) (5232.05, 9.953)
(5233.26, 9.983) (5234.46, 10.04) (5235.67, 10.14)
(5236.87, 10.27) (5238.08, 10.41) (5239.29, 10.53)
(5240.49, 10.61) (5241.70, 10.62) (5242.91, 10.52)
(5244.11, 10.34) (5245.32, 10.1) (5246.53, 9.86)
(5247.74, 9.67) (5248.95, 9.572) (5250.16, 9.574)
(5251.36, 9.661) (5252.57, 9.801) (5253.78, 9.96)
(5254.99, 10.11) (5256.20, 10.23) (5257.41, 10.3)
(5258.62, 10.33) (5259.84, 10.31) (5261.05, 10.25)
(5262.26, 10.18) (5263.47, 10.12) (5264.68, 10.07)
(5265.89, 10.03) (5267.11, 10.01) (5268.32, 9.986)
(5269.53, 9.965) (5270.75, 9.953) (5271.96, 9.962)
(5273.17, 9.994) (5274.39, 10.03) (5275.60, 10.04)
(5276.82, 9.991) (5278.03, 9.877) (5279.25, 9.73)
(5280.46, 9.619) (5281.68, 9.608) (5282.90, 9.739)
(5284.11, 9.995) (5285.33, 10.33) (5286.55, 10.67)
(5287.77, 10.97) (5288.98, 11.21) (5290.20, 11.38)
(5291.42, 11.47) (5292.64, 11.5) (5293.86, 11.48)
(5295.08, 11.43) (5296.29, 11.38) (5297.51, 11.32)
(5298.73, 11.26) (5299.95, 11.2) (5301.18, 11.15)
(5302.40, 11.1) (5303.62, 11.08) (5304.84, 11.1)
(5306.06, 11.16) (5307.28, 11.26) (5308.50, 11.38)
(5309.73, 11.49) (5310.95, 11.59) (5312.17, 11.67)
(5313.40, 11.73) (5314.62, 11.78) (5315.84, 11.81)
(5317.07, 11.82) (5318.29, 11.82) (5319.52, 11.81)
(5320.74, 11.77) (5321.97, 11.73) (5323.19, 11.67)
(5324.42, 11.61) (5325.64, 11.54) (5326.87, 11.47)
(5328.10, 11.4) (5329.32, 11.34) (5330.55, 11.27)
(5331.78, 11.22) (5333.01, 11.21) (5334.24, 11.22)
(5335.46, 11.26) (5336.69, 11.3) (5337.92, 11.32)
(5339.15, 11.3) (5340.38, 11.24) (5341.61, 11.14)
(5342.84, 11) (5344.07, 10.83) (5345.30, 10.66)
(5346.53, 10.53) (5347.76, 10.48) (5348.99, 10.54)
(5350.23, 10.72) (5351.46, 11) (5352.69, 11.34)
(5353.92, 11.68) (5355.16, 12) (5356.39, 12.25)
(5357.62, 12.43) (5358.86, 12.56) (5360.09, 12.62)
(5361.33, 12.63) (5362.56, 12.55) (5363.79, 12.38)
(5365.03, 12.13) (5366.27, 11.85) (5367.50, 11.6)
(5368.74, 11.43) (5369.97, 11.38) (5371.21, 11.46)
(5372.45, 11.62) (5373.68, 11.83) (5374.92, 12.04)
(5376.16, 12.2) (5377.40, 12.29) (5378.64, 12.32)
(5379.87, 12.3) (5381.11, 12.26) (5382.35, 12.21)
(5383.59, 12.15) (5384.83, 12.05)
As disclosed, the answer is 0.135 mag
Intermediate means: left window 10.3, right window 11.5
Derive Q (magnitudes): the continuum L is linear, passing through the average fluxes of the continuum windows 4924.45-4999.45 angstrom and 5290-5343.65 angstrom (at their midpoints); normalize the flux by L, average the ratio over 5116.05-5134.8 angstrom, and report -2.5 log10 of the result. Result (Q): 0.04 mag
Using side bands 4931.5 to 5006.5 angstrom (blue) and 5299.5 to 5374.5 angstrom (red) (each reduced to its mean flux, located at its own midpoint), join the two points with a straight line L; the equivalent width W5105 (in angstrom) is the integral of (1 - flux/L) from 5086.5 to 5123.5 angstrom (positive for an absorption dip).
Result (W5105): 2.4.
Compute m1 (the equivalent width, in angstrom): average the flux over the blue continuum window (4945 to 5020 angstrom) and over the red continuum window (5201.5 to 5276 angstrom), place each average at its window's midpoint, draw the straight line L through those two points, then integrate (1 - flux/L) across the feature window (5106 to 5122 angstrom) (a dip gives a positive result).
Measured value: 0.2 angstrom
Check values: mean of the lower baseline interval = 10.1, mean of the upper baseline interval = 9.93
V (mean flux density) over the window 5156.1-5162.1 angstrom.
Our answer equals 9.89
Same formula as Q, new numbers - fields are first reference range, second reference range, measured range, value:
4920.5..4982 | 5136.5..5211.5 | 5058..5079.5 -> -0.09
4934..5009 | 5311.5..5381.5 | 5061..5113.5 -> 0.05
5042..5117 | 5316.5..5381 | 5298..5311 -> 0.02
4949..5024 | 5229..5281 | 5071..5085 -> -0.04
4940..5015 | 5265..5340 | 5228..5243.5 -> 0.06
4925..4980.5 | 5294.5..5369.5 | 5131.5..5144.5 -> 0.10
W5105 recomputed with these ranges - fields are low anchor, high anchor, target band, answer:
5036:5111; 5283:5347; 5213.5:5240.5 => 2.4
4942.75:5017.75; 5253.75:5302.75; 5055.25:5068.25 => -0.7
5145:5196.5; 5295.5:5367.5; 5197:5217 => 0.6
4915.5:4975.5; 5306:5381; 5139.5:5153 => 1.2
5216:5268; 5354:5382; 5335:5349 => 0.8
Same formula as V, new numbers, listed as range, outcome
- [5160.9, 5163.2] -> 9.58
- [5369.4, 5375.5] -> 11.7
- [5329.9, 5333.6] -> 11.2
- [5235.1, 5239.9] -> 10.3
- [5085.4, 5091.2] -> 10.6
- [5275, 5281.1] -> 9.85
